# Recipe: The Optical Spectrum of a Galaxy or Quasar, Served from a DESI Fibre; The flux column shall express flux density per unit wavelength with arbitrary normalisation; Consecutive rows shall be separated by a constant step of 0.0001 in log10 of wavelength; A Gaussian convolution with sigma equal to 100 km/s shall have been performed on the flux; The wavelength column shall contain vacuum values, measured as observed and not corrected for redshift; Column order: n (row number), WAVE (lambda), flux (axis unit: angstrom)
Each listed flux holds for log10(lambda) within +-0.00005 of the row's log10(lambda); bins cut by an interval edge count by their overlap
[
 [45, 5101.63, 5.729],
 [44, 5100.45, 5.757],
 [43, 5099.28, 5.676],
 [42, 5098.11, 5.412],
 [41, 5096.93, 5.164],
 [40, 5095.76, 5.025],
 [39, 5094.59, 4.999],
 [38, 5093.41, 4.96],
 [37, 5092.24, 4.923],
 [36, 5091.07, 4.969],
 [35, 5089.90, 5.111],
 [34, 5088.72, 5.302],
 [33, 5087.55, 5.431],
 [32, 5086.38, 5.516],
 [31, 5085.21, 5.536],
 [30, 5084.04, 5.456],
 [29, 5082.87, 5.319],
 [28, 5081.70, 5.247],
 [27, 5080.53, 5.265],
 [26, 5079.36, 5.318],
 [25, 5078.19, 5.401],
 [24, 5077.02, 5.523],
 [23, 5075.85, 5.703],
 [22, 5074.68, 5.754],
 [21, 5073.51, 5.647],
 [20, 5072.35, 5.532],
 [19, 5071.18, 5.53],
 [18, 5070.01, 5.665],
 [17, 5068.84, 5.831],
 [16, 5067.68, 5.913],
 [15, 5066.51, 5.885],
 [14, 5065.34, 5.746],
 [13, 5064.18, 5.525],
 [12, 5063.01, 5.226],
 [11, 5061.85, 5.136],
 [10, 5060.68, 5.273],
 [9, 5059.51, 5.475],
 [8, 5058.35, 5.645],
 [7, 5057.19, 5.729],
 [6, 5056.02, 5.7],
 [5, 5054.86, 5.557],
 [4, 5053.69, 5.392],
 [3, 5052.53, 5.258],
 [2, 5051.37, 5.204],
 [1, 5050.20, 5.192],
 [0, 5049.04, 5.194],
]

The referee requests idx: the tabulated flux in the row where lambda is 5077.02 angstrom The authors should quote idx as 5.523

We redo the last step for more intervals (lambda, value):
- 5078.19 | 5.401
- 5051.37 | 5.204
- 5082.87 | 5.319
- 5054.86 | 5.557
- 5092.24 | 4.923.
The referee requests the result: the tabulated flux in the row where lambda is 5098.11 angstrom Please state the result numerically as 5.412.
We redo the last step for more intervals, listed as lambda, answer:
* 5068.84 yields 5.831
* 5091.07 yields 4.969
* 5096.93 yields 5.164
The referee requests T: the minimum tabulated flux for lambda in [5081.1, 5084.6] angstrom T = 5.247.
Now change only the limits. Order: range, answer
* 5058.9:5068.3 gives 5.136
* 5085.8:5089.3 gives 5.302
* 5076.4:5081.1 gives 5.265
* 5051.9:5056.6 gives 5.258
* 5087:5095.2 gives 4.923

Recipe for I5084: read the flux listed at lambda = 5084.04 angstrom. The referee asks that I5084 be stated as 5.456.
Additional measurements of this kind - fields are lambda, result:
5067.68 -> 5.913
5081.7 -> 5.247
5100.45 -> 5.757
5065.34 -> 5.746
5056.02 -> 5.7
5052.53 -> 5.258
